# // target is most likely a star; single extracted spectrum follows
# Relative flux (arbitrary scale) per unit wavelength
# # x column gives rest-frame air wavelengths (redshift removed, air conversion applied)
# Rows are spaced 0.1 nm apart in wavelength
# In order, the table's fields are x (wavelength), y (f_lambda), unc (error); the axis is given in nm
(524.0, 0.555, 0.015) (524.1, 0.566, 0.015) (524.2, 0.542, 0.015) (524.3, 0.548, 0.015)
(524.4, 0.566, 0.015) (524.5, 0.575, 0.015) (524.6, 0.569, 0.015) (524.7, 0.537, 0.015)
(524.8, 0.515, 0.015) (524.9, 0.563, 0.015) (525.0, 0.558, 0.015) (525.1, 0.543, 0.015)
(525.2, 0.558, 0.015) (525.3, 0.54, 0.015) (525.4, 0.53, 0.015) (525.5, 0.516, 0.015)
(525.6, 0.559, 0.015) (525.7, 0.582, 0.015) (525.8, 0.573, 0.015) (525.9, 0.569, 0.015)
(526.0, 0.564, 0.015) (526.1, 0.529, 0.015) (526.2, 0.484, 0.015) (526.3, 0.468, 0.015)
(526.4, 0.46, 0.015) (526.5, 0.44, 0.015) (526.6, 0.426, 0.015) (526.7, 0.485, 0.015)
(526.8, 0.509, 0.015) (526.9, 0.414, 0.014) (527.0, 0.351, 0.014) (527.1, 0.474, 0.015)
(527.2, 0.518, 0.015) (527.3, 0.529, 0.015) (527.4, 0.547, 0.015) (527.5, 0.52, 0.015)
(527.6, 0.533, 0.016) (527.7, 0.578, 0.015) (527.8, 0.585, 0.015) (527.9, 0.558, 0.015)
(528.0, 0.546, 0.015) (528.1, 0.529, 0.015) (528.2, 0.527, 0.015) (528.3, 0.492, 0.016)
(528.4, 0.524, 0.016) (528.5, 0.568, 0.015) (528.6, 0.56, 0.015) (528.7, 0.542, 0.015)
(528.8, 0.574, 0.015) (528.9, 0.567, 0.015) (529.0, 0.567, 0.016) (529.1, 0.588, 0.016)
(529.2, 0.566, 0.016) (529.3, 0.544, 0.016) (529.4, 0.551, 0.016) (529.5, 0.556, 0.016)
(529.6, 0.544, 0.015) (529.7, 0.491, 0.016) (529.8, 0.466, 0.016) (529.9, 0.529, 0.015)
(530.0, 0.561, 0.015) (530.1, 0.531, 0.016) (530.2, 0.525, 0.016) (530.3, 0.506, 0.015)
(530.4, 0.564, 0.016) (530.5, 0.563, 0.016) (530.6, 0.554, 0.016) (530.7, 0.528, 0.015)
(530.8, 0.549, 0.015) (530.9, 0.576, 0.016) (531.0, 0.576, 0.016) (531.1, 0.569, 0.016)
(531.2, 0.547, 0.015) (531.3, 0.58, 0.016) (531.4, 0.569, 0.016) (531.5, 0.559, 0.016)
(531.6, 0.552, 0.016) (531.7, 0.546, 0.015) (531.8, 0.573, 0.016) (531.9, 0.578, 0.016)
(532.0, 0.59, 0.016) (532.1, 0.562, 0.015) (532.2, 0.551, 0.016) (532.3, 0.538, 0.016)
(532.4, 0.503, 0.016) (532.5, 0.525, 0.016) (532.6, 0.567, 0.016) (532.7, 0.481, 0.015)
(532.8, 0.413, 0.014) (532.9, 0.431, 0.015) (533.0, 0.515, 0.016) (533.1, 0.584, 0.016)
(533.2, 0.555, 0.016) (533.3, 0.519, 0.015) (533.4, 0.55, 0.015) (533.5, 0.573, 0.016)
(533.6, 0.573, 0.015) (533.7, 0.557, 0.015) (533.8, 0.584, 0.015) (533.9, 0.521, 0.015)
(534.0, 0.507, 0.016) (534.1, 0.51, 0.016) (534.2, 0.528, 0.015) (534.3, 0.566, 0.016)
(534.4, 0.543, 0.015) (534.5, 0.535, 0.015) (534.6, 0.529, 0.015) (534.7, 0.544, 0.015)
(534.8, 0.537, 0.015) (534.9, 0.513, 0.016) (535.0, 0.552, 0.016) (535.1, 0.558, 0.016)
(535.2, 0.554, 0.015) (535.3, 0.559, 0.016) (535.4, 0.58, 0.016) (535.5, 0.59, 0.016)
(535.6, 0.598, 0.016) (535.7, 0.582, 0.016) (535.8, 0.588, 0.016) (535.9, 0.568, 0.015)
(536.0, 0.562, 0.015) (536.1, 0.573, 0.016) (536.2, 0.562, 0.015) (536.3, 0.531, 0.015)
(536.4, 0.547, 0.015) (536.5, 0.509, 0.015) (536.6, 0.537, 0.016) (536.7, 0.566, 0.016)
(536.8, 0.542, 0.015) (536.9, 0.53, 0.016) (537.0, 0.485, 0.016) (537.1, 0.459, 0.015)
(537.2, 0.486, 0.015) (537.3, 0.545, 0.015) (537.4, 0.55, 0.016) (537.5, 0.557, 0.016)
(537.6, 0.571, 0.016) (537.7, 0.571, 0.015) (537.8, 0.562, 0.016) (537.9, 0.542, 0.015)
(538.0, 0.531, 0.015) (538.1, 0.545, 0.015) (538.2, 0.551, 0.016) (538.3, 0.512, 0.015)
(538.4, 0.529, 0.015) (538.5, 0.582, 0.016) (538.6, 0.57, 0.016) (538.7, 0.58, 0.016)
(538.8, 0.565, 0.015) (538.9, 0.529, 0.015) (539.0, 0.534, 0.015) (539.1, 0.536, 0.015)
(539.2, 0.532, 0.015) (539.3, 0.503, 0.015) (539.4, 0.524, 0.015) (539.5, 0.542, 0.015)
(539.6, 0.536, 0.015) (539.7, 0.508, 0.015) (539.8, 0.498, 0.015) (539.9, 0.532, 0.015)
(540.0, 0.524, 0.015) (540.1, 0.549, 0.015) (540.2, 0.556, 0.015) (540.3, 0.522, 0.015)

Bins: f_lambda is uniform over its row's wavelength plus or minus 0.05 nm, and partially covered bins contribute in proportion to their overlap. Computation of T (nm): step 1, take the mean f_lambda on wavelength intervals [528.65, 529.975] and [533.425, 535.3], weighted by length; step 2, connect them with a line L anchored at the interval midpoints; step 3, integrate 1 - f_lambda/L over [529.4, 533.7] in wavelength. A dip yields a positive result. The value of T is 0.03 nm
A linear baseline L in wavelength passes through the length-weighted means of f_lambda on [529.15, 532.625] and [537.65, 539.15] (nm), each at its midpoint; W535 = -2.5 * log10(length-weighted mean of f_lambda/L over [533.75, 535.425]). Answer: 0.014 mag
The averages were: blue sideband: 0.548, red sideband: 0.549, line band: 0.542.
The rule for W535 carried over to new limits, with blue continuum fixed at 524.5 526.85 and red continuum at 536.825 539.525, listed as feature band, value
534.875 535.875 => -0.07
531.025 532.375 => -0.06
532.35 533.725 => 0.02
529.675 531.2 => -0.02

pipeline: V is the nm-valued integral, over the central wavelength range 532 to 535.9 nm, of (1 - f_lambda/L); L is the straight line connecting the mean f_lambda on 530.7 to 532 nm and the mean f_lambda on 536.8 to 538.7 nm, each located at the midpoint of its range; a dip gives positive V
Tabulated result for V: 0.08 nm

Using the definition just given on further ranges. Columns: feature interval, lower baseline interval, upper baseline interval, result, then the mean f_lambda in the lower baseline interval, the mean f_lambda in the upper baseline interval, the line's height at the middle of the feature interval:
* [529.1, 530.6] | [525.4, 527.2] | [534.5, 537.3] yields -0.07 nm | 0.496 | 0.546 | 0.514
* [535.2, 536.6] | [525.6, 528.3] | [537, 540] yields -0.09 nm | 0.512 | 0.536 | 0.531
